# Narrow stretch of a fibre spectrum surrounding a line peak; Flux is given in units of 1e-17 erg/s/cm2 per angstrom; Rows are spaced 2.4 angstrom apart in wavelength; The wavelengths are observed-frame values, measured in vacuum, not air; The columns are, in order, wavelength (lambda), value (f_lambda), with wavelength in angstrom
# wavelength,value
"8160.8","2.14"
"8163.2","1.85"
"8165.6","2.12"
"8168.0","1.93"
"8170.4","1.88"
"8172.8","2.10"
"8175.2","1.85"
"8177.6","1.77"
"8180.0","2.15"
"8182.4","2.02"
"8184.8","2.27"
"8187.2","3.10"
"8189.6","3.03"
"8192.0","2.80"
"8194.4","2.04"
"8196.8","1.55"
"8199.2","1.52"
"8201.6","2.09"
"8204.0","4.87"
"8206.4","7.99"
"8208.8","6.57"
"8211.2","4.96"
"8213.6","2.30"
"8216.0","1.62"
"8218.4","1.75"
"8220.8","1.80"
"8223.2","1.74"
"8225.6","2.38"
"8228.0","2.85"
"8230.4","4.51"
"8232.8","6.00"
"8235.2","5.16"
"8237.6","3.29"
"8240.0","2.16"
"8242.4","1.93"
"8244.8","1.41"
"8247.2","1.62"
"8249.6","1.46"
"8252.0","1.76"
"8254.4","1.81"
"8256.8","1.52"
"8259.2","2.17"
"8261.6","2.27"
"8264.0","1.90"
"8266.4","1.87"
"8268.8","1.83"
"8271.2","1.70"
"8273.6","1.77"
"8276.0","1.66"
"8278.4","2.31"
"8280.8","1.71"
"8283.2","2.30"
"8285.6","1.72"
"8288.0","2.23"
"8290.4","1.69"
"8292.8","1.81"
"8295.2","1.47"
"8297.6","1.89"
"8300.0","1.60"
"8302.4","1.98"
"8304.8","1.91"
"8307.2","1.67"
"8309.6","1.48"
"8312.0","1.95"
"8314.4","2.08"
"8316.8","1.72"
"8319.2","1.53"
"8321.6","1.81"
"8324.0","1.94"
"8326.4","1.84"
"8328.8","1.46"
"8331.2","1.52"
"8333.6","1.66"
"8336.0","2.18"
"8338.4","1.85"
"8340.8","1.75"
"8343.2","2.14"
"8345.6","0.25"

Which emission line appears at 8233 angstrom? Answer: [N II] 6583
